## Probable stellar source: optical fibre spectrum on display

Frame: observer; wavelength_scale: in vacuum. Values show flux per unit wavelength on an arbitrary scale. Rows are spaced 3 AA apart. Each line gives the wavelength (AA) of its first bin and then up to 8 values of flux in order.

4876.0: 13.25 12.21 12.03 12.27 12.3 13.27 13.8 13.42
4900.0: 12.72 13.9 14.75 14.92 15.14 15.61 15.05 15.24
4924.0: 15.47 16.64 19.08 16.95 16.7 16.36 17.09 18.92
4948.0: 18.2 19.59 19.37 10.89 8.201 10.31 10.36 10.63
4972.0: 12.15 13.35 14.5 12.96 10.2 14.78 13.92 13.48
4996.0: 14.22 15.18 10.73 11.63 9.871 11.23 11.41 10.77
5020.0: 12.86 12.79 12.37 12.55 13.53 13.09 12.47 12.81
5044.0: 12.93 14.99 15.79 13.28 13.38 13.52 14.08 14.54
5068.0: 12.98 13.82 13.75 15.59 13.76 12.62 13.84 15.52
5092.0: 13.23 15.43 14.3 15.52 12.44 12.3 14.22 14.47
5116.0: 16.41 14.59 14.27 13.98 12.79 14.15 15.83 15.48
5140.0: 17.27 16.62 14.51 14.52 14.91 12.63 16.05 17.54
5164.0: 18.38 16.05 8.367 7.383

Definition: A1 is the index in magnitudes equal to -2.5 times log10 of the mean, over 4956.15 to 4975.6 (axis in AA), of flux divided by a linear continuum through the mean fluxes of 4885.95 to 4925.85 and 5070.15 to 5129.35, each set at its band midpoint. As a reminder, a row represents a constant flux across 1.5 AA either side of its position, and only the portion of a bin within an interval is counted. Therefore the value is 0.31 mag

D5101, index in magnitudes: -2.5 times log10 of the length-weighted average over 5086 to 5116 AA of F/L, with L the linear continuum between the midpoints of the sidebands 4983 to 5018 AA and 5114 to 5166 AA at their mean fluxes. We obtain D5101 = 0.02 mag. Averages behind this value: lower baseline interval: 12.3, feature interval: 14.3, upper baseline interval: 15.3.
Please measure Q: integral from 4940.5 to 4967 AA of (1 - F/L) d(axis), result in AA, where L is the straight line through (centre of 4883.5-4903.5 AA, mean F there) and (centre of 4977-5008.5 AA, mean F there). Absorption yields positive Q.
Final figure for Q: -3.8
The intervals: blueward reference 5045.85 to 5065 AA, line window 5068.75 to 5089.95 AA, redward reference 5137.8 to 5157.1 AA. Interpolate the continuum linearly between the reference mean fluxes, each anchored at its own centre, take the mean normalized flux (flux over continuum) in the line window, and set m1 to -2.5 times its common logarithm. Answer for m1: 0.03 mag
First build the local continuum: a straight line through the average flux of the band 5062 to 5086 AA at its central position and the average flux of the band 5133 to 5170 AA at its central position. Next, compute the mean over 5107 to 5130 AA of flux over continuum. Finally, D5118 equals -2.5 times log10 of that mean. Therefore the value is 0.04 mag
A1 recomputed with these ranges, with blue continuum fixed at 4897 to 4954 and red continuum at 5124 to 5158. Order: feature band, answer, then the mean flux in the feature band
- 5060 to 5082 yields 0.09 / 14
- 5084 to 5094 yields 0.07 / 14.2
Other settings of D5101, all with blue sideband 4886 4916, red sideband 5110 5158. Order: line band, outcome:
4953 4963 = 0.168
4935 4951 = -0.246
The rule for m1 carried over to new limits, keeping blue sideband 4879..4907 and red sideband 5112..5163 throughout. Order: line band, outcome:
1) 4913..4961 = -0.21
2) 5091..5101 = 0.02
